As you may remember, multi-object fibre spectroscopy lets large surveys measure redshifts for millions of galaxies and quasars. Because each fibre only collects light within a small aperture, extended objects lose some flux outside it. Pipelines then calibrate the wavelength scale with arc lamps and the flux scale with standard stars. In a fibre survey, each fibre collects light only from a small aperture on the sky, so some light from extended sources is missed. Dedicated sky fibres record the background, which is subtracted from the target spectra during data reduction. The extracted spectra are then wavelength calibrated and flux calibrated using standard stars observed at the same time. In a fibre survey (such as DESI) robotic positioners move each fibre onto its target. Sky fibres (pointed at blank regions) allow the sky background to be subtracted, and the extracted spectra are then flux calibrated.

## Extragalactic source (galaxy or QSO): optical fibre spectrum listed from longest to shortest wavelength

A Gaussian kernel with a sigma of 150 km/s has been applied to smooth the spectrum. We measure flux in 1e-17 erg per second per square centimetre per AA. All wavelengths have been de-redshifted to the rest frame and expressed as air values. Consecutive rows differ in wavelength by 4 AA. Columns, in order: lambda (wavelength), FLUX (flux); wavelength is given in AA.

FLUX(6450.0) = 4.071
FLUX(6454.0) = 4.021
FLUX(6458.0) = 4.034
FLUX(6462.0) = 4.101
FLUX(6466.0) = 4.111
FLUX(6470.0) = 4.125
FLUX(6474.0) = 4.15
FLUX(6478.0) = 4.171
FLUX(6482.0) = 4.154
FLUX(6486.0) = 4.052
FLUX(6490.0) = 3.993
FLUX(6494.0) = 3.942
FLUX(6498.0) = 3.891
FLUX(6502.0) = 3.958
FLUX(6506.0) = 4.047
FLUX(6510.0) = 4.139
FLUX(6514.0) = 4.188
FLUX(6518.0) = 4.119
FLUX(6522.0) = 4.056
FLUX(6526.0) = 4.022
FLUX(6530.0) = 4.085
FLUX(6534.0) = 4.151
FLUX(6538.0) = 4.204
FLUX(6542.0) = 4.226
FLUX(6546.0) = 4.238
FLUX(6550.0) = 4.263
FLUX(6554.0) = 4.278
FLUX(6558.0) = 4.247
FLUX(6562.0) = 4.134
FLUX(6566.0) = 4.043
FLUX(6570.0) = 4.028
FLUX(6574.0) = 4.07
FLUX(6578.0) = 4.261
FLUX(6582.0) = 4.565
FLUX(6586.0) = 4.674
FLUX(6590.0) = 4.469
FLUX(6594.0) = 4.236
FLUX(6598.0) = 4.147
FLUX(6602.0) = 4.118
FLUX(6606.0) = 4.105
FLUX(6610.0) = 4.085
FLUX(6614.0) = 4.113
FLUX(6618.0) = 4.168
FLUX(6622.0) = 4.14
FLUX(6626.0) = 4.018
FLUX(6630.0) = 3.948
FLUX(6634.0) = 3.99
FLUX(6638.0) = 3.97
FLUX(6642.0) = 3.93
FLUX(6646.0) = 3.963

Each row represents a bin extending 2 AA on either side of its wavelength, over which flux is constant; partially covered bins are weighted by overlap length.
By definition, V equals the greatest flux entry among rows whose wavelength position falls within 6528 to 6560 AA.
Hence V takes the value 4.278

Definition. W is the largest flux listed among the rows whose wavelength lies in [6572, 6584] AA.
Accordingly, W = 4.565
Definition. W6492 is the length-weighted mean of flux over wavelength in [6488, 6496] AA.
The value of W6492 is 3.97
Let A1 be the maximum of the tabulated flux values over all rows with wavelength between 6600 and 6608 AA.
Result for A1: 4.118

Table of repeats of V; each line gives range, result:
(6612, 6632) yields 4.168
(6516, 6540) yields 4.204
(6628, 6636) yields 3.99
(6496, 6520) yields 4.188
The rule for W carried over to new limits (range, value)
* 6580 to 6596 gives 4.674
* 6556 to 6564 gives 4.247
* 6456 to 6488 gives 4.171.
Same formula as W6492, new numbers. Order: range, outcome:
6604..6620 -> 4.12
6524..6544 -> 4.14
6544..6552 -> 4.25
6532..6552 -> 4.22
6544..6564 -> 4.23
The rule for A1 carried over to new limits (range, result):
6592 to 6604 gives 4.236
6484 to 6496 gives 4.052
